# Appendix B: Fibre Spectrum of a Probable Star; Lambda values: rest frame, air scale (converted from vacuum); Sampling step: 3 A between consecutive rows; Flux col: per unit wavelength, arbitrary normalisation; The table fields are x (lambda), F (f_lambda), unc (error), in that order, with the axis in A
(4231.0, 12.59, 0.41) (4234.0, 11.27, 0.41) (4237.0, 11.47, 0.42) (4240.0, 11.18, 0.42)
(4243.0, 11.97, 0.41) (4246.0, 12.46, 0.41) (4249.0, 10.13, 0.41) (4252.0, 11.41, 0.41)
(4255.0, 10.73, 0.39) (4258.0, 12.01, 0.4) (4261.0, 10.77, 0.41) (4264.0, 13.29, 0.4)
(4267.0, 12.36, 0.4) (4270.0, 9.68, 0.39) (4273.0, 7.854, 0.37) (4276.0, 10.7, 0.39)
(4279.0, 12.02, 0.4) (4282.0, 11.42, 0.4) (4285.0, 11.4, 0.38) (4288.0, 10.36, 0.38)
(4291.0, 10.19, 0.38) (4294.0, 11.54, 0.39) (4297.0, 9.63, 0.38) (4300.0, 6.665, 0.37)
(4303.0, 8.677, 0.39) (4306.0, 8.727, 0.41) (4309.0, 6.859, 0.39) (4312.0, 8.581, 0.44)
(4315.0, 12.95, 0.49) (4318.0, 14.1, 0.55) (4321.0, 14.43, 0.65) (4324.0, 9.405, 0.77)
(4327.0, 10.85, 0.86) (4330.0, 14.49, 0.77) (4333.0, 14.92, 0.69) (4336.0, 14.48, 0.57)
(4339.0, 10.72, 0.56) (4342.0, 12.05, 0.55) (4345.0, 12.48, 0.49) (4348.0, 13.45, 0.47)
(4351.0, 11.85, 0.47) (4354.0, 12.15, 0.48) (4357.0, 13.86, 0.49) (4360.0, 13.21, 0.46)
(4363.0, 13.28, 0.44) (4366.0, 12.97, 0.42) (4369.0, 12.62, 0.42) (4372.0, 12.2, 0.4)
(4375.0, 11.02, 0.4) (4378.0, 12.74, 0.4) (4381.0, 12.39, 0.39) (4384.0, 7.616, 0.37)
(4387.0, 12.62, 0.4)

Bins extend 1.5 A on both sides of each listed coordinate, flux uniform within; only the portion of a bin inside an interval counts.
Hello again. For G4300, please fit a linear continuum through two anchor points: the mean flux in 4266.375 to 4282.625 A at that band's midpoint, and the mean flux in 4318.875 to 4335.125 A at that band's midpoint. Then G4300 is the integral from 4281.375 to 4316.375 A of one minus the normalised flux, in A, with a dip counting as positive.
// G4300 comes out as 5.7 A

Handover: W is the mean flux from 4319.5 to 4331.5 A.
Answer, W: 12.3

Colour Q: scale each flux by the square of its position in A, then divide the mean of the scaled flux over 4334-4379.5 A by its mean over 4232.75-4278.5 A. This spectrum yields 1.19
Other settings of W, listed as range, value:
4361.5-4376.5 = 12.4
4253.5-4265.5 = 11.7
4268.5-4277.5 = 9.41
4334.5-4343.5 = 12.4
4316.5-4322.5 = 14.3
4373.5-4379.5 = 11.9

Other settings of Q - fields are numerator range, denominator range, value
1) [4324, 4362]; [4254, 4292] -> 1.20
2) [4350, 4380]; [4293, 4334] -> 1.19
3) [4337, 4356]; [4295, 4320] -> 1.29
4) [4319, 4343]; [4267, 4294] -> 1.23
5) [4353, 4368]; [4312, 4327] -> 1.10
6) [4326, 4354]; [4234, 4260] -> 1.17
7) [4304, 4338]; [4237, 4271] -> 1.06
